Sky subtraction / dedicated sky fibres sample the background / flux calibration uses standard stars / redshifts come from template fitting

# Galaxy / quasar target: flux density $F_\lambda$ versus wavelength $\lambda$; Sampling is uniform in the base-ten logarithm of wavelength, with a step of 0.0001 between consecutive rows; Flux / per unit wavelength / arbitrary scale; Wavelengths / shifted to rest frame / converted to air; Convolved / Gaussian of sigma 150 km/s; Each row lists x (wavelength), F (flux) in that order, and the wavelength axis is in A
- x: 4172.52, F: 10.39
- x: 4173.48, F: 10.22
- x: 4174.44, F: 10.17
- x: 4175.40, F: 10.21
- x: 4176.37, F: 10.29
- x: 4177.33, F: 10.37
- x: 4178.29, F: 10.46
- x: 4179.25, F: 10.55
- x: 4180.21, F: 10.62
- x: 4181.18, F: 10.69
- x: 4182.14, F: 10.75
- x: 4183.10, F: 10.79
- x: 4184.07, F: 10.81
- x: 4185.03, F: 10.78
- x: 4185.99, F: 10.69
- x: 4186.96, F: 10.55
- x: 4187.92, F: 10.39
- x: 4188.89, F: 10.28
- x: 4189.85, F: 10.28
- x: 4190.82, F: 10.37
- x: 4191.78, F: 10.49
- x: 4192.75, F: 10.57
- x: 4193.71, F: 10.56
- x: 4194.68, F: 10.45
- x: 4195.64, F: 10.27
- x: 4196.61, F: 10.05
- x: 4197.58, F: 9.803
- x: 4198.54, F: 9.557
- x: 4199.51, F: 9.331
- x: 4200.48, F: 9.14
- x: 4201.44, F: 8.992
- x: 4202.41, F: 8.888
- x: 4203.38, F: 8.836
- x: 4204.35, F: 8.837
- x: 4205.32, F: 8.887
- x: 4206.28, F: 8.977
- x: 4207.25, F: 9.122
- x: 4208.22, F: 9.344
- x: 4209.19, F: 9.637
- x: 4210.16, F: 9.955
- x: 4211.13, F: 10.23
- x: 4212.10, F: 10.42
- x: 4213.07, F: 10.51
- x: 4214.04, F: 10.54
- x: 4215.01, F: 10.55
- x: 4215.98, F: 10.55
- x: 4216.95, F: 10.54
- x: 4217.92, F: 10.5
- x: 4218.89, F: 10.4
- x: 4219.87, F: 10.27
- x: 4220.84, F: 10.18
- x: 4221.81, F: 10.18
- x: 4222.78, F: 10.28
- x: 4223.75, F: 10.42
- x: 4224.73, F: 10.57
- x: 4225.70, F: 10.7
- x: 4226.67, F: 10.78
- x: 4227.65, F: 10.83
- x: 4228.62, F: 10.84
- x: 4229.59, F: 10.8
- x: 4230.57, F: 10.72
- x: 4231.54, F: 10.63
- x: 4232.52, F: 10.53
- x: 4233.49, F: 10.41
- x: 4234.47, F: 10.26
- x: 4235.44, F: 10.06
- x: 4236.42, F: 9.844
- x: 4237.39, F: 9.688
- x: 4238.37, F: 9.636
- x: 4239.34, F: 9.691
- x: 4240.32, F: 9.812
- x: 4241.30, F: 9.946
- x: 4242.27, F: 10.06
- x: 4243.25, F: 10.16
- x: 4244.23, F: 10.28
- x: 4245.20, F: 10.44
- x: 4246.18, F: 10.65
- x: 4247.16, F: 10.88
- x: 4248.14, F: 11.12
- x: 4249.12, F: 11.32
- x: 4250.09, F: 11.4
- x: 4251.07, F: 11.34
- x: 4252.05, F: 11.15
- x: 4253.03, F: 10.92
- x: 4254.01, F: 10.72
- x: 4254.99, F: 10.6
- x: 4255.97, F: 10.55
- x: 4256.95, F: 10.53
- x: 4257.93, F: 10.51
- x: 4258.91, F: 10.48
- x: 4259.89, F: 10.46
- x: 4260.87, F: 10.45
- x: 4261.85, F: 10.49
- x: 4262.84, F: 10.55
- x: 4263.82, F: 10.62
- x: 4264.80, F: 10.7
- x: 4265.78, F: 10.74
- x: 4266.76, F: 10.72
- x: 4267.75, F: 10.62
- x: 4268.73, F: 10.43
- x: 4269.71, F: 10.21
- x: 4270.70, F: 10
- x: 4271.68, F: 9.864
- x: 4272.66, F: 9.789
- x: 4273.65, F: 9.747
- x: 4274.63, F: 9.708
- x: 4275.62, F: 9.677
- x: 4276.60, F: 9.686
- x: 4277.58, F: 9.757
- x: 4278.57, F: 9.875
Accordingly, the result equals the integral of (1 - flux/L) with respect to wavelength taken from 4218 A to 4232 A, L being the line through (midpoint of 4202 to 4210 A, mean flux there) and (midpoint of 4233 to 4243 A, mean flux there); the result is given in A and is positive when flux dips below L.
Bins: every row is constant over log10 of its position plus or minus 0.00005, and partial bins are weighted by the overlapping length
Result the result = -1.36 A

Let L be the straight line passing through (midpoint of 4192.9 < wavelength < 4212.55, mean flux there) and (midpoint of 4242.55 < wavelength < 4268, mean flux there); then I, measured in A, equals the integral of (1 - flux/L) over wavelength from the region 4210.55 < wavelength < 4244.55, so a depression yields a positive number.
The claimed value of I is -0.79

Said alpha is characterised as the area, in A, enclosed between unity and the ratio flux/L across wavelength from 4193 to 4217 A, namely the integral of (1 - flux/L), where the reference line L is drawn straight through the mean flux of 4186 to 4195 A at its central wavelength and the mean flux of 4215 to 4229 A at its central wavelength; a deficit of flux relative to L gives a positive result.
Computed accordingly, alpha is 1.64 A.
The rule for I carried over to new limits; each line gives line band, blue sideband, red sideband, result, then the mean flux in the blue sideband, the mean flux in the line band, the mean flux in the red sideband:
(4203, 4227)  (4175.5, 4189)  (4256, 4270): 1.15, 10.6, 10.1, 10.5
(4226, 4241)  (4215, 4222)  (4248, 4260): 0.41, 10.4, 10.3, 10.9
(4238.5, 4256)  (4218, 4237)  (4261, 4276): -0.40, 10.5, 10.6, 10.3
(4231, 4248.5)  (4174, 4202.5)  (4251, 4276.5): 0.24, 10.3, 10.2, 10.4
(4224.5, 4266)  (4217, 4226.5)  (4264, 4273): -0.57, 10.4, 10.5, 10.4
